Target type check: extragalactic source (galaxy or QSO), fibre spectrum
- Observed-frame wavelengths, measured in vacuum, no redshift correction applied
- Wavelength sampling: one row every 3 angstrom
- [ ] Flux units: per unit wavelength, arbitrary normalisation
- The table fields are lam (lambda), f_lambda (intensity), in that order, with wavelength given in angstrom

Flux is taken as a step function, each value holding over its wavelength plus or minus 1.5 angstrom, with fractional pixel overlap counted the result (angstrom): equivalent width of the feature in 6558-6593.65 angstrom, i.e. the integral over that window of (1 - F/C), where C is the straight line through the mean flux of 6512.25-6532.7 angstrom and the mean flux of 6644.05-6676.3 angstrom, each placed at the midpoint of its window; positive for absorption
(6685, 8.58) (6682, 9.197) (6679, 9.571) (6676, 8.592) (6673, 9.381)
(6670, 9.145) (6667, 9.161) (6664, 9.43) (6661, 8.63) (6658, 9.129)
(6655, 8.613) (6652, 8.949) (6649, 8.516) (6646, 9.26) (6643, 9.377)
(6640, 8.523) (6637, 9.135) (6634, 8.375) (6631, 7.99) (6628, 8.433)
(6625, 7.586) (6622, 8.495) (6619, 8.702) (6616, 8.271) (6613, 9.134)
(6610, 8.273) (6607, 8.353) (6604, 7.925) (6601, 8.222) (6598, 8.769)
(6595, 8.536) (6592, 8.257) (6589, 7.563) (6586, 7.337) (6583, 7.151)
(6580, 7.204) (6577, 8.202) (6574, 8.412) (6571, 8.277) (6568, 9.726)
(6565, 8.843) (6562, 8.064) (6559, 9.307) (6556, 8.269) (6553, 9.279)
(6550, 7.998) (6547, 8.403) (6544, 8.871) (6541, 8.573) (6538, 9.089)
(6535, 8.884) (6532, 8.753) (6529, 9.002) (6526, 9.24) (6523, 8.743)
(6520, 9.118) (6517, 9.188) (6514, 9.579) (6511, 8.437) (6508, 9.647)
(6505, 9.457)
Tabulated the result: 3.5 angstrom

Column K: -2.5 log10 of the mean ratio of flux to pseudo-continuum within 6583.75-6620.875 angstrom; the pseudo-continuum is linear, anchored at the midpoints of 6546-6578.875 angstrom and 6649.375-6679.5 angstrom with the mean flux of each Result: 0.07 mag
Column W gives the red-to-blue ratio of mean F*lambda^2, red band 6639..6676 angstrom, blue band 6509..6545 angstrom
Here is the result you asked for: 1.0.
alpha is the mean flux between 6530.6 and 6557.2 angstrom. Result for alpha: 8.68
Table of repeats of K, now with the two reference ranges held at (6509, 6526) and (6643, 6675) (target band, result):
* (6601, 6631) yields 0.089 mag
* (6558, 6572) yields 0.024 mag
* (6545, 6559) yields 0.056 mag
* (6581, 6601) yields 0.141 mag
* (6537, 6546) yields 0.029 mag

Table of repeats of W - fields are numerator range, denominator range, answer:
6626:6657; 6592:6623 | 1.04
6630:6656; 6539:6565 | 1.05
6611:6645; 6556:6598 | 1.05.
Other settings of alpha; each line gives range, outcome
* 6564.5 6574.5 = 8.85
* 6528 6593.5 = 8.43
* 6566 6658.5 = 8.4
